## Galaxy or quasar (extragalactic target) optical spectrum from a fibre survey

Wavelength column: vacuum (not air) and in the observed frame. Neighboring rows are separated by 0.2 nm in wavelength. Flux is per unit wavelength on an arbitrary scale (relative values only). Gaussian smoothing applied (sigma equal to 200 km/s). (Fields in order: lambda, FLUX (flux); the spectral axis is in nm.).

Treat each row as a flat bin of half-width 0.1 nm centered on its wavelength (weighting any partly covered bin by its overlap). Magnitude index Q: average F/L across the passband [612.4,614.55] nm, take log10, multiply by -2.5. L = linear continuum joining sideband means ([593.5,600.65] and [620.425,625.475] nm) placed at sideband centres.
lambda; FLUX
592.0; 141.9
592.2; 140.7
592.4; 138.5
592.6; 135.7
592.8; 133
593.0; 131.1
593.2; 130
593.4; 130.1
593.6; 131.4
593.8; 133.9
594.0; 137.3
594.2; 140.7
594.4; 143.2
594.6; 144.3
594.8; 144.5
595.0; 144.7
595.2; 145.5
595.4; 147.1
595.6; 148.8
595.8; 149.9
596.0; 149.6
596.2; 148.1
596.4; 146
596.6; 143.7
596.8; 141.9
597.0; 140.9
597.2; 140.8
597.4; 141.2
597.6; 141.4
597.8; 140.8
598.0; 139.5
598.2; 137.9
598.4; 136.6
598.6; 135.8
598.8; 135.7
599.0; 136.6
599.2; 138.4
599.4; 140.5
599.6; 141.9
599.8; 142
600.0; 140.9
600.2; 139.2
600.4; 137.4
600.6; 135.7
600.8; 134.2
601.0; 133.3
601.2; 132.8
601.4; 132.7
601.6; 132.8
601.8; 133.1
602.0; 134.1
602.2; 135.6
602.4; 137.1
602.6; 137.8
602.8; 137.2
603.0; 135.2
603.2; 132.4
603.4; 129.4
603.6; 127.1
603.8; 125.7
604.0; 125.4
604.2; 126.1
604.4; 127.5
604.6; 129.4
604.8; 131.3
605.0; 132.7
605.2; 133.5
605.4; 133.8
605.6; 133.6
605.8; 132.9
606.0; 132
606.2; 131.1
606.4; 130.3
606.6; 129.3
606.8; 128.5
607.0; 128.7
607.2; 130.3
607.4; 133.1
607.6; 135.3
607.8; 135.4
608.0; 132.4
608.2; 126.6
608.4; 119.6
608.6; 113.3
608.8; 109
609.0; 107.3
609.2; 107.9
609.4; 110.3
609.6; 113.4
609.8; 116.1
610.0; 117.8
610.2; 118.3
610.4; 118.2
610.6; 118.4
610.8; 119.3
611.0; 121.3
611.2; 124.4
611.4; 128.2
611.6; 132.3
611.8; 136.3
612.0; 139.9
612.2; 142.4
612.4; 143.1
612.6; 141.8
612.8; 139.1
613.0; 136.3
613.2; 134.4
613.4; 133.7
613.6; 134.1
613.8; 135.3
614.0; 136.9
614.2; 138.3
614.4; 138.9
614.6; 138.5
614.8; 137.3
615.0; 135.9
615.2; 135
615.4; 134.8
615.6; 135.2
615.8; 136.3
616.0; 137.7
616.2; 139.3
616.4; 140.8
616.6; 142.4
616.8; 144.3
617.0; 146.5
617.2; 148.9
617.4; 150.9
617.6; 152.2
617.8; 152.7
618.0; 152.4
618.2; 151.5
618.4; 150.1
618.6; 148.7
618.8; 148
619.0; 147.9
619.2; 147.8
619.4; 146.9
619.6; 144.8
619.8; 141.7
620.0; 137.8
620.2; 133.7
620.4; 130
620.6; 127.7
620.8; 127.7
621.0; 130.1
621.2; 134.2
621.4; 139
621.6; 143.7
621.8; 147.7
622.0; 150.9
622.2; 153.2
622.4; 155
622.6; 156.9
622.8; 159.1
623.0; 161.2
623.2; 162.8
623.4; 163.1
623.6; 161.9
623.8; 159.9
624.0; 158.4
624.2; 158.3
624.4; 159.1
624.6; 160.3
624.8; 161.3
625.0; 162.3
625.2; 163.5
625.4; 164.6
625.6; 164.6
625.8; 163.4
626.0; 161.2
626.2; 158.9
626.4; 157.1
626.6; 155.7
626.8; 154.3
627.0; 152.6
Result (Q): 0.085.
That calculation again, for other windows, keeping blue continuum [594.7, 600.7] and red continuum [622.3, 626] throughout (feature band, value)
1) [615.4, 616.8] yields 0.12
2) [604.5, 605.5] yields 0.12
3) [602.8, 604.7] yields 0.13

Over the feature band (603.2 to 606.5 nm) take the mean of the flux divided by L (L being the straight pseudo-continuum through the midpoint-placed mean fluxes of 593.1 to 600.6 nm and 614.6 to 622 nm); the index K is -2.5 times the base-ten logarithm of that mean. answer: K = 0.087 mag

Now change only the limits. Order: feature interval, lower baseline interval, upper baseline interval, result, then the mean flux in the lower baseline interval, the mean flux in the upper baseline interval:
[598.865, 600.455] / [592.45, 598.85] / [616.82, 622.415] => 0.01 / 140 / 144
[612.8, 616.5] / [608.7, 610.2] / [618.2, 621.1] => -0.08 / 112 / 141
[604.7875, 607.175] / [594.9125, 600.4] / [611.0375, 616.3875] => 0.06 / 142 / 136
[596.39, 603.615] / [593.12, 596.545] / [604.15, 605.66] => -0.01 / 142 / 131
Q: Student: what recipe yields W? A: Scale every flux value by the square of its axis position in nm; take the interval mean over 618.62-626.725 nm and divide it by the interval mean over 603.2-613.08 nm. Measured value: 1.25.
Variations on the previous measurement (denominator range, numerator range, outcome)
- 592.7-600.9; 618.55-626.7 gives 1.18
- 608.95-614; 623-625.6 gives 1.32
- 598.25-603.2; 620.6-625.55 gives 1.21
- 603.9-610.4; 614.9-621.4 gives 1.17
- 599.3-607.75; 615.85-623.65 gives 1.16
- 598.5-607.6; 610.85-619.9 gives 1.10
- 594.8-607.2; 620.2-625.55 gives 1.20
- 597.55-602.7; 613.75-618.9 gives 1.10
